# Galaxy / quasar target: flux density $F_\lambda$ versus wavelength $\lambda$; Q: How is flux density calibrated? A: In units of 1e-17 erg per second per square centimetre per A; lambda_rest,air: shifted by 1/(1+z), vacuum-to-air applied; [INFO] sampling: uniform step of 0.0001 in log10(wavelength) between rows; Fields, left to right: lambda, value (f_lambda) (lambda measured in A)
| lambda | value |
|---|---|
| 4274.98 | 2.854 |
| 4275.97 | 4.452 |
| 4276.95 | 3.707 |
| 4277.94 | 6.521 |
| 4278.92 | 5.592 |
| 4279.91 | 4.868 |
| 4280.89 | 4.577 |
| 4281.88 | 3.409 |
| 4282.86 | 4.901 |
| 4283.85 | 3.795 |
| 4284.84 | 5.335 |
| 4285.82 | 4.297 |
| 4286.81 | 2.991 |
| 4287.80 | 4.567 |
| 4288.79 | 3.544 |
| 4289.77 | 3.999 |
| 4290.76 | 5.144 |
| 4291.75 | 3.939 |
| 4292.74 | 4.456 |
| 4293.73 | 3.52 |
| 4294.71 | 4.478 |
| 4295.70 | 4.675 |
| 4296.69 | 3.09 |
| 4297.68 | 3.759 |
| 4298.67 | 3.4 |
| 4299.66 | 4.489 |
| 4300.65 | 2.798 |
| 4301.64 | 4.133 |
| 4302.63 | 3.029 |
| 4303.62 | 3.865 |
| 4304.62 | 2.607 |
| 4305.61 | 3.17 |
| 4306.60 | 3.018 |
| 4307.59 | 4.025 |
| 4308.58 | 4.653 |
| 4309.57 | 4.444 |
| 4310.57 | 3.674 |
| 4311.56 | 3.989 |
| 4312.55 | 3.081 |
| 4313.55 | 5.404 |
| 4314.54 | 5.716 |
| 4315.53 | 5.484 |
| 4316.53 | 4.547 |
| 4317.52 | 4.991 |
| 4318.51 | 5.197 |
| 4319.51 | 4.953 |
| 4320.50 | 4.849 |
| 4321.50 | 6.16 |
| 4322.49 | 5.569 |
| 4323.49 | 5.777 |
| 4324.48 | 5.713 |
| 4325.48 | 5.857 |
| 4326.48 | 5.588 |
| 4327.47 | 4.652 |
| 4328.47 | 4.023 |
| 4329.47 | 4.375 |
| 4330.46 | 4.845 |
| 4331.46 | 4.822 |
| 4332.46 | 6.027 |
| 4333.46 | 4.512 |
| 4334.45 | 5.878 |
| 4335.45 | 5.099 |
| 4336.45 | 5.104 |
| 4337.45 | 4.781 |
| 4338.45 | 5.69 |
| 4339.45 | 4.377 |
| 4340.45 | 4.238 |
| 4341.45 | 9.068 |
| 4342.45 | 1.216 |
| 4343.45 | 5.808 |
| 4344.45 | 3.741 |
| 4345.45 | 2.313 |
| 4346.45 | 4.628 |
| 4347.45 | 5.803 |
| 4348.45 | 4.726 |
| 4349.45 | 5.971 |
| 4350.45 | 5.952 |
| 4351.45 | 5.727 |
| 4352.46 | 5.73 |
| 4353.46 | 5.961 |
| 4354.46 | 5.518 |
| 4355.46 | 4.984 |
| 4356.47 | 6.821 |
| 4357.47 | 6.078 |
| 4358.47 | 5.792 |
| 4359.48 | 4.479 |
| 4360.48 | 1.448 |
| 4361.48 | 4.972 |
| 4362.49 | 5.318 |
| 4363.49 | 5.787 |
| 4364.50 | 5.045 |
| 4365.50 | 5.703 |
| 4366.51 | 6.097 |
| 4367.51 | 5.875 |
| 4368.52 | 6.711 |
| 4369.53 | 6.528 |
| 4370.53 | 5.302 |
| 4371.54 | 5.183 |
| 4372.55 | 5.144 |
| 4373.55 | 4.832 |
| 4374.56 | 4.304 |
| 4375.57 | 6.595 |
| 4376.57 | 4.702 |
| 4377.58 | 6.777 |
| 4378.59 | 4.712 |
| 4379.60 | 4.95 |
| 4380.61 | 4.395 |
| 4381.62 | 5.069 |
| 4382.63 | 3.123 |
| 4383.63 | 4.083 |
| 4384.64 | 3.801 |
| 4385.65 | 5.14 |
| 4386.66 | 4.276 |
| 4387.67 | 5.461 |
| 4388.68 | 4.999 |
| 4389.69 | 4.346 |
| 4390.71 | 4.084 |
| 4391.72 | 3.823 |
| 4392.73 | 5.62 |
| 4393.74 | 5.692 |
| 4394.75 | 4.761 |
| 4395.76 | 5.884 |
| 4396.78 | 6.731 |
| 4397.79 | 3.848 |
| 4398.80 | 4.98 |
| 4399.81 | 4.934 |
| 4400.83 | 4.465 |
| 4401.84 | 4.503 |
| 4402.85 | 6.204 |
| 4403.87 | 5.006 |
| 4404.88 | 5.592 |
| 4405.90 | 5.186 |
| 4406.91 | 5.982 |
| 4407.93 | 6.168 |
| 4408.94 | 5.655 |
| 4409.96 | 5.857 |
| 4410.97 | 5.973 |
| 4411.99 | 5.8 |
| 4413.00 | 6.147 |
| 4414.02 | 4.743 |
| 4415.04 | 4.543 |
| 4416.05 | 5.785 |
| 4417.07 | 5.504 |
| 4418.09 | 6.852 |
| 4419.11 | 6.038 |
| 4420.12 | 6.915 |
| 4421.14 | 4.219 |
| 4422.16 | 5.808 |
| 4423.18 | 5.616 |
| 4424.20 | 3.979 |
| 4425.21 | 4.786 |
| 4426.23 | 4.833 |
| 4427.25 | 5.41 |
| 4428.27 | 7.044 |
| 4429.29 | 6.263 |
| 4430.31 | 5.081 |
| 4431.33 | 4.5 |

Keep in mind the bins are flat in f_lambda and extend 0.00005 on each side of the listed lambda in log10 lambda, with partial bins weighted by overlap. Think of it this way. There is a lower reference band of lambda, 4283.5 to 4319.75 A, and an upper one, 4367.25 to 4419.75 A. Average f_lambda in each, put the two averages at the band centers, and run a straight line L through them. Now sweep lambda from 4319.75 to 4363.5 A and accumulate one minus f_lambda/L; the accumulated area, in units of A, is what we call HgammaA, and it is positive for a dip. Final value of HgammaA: -5.0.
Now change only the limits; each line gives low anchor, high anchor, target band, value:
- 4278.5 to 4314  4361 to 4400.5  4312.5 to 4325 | -2.77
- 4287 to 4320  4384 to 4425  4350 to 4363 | -1.60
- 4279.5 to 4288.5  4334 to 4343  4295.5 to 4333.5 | 1.93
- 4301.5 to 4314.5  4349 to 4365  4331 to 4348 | -0.34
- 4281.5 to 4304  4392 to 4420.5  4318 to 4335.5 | -3.04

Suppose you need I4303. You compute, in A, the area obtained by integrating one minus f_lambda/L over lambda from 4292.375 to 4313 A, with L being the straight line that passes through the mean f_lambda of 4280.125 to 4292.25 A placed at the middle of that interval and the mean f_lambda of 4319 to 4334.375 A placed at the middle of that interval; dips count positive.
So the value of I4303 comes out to 4.0 A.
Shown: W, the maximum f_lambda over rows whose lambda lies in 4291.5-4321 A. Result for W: 5.716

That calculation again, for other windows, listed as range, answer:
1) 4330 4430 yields 9.068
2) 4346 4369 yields 6.821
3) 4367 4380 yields 6.777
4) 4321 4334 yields 6.16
